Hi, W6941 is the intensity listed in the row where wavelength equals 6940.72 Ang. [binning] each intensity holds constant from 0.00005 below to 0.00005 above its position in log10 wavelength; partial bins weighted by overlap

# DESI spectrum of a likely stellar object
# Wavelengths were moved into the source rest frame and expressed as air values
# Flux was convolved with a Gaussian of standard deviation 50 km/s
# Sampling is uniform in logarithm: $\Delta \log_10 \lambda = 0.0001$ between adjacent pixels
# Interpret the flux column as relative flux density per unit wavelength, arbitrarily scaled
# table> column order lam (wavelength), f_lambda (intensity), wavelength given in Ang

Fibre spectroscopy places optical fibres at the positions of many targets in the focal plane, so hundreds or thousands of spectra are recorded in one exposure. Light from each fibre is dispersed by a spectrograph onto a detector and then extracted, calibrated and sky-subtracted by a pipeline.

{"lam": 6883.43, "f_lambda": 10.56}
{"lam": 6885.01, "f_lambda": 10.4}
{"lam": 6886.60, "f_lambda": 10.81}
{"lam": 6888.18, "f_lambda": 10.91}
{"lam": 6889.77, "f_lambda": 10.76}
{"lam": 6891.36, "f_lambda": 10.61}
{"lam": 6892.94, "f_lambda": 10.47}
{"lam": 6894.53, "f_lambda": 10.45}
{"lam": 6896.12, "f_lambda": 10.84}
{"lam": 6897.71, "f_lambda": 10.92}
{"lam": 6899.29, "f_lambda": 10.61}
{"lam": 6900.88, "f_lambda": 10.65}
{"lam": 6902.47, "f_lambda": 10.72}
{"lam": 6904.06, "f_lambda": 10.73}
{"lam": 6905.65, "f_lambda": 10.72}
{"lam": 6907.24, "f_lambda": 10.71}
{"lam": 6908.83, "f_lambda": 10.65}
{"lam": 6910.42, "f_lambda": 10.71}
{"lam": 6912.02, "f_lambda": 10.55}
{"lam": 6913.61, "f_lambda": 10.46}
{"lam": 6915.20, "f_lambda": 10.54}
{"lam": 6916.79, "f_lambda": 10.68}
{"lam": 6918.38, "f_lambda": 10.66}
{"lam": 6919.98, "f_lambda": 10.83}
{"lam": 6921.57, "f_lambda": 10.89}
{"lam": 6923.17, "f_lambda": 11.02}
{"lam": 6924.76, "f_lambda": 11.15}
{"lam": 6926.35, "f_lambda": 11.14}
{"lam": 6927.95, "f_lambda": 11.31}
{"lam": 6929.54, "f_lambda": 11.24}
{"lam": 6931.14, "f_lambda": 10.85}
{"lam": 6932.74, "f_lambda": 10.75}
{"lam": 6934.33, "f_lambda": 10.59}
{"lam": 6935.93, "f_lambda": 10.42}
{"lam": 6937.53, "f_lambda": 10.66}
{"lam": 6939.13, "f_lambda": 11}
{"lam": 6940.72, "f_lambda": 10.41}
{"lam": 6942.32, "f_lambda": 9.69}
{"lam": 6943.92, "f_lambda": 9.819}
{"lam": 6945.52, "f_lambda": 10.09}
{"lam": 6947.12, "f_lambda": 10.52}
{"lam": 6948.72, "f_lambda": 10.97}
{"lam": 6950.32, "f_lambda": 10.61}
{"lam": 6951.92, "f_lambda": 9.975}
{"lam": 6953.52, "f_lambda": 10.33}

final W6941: 10.41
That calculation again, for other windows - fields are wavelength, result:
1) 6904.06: 10.73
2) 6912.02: 10.55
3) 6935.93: 10.42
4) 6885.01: 10.4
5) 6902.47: 10.72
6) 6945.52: 10.09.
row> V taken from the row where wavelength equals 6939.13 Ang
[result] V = 11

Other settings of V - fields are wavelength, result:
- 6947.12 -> 10.52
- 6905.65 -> 10.72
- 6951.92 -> 9.975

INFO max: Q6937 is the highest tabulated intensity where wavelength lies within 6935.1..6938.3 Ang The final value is 10.66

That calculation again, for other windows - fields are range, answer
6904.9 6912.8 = 10.72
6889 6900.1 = 10.92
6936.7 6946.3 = 11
